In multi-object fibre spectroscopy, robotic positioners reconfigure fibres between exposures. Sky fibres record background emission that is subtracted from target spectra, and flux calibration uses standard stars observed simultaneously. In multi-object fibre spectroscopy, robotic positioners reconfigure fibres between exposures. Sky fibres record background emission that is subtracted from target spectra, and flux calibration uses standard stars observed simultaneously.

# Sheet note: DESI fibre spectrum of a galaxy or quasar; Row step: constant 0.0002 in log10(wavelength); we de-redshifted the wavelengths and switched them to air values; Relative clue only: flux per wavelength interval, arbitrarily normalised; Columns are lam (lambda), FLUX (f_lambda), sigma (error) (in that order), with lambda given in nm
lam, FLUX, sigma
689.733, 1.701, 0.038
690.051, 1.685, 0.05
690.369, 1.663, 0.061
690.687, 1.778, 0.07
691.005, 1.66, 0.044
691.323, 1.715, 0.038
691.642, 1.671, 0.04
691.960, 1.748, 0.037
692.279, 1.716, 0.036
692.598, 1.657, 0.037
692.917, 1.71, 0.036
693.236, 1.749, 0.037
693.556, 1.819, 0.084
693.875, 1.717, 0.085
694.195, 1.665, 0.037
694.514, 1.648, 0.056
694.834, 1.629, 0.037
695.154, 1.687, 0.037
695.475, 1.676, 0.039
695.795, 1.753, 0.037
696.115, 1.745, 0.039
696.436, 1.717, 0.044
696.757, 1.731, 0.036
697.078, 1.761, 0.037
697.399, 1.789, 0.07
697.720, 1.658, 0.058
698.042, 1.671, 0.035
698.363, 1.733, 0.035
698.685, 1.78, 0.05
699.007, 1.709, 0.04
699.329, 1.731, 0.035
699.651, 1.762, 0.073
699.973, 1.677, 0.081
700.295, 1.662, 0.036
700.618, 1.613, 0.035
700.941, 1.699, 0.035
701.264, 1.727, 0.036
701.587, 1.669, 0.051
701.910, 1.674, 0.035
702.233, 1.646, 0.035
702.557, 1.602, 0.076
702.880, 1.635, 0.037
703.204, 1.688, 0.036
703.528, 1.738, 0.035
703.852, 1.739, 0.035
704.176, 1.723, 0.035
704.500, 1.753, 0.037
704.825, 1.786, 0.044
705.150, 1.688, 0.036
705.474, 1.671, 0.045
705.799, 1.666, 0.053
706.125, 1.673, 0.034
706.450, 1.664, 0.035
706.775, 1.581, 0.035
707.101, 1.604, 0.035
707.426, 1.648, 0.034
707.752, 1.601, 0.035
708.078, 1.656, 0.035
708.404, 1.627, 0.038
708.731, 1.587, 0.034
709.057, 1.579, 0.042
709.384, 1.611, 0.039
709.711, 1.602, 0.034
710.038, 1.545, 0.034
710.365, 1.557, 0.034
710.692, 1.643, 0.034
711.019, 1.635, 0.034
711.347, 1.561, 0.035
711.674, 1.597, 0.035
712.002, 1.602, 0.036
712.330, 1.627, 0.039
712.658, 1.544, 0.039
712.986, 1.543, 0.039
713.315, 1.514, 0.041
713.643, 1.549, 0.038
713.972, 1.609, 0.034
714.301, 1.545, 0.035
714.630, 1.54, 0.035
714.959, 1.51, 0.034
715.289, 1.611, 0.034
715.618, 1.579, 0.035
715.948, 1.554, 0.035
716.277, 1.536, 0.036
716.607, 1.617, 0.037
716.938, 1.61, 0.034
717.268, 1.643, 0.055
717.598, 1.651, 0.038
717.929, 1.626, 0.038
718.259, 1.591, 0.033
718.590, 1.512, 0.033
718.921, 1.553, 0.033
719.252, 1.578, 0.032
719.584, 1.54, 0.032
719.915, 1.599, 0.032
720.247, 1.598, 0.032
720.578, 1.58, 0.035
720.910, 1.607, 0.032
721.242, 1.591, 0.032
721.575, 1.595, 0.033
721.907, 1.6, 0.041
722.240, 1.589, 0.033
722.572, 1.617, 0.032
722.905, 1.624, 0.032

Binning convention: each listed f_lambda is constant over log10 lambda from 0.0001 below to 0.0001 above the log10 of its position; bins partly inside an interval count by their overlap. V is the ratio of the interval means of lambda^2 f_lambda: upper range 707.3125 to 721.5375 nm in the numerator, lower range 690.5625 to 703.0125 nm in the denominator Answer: 0.98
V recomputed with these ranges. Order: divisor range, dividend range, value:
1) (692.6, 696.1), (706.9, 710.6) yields 0.98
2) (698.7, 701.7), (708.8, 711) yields 0.96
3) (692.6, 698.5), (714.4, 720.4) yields 0.98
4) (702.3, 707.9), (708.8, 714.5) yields 0.96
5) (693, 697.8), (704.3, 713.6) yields 0.98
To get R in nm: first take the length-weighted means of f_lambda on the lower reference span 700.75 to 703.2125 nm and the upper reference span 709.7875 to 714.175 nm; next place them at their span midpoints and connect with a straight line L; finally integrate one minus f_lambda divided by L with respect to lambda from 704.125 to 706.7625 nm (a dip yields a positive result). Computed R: -0.10 nm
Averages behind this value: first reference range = 1.67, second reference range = 1.58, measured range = 1.7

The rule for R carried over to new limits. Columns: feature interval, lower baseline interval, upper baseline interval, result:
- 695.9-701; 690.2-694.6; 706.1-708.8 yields -0.12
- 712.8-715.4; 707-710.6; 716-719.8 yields 0.07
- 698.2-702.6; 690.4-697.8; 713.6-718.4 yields -0.05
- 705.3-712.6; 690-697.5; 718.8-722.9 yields 0.13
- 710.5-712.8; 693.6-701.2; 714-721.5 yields 0.03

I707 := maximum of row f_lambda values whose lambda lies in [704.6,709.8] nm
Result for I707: 1.786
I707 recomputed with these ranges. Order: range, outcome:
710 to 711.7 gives 1.643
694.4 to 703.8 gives 1.789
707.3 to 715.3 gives 1.656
